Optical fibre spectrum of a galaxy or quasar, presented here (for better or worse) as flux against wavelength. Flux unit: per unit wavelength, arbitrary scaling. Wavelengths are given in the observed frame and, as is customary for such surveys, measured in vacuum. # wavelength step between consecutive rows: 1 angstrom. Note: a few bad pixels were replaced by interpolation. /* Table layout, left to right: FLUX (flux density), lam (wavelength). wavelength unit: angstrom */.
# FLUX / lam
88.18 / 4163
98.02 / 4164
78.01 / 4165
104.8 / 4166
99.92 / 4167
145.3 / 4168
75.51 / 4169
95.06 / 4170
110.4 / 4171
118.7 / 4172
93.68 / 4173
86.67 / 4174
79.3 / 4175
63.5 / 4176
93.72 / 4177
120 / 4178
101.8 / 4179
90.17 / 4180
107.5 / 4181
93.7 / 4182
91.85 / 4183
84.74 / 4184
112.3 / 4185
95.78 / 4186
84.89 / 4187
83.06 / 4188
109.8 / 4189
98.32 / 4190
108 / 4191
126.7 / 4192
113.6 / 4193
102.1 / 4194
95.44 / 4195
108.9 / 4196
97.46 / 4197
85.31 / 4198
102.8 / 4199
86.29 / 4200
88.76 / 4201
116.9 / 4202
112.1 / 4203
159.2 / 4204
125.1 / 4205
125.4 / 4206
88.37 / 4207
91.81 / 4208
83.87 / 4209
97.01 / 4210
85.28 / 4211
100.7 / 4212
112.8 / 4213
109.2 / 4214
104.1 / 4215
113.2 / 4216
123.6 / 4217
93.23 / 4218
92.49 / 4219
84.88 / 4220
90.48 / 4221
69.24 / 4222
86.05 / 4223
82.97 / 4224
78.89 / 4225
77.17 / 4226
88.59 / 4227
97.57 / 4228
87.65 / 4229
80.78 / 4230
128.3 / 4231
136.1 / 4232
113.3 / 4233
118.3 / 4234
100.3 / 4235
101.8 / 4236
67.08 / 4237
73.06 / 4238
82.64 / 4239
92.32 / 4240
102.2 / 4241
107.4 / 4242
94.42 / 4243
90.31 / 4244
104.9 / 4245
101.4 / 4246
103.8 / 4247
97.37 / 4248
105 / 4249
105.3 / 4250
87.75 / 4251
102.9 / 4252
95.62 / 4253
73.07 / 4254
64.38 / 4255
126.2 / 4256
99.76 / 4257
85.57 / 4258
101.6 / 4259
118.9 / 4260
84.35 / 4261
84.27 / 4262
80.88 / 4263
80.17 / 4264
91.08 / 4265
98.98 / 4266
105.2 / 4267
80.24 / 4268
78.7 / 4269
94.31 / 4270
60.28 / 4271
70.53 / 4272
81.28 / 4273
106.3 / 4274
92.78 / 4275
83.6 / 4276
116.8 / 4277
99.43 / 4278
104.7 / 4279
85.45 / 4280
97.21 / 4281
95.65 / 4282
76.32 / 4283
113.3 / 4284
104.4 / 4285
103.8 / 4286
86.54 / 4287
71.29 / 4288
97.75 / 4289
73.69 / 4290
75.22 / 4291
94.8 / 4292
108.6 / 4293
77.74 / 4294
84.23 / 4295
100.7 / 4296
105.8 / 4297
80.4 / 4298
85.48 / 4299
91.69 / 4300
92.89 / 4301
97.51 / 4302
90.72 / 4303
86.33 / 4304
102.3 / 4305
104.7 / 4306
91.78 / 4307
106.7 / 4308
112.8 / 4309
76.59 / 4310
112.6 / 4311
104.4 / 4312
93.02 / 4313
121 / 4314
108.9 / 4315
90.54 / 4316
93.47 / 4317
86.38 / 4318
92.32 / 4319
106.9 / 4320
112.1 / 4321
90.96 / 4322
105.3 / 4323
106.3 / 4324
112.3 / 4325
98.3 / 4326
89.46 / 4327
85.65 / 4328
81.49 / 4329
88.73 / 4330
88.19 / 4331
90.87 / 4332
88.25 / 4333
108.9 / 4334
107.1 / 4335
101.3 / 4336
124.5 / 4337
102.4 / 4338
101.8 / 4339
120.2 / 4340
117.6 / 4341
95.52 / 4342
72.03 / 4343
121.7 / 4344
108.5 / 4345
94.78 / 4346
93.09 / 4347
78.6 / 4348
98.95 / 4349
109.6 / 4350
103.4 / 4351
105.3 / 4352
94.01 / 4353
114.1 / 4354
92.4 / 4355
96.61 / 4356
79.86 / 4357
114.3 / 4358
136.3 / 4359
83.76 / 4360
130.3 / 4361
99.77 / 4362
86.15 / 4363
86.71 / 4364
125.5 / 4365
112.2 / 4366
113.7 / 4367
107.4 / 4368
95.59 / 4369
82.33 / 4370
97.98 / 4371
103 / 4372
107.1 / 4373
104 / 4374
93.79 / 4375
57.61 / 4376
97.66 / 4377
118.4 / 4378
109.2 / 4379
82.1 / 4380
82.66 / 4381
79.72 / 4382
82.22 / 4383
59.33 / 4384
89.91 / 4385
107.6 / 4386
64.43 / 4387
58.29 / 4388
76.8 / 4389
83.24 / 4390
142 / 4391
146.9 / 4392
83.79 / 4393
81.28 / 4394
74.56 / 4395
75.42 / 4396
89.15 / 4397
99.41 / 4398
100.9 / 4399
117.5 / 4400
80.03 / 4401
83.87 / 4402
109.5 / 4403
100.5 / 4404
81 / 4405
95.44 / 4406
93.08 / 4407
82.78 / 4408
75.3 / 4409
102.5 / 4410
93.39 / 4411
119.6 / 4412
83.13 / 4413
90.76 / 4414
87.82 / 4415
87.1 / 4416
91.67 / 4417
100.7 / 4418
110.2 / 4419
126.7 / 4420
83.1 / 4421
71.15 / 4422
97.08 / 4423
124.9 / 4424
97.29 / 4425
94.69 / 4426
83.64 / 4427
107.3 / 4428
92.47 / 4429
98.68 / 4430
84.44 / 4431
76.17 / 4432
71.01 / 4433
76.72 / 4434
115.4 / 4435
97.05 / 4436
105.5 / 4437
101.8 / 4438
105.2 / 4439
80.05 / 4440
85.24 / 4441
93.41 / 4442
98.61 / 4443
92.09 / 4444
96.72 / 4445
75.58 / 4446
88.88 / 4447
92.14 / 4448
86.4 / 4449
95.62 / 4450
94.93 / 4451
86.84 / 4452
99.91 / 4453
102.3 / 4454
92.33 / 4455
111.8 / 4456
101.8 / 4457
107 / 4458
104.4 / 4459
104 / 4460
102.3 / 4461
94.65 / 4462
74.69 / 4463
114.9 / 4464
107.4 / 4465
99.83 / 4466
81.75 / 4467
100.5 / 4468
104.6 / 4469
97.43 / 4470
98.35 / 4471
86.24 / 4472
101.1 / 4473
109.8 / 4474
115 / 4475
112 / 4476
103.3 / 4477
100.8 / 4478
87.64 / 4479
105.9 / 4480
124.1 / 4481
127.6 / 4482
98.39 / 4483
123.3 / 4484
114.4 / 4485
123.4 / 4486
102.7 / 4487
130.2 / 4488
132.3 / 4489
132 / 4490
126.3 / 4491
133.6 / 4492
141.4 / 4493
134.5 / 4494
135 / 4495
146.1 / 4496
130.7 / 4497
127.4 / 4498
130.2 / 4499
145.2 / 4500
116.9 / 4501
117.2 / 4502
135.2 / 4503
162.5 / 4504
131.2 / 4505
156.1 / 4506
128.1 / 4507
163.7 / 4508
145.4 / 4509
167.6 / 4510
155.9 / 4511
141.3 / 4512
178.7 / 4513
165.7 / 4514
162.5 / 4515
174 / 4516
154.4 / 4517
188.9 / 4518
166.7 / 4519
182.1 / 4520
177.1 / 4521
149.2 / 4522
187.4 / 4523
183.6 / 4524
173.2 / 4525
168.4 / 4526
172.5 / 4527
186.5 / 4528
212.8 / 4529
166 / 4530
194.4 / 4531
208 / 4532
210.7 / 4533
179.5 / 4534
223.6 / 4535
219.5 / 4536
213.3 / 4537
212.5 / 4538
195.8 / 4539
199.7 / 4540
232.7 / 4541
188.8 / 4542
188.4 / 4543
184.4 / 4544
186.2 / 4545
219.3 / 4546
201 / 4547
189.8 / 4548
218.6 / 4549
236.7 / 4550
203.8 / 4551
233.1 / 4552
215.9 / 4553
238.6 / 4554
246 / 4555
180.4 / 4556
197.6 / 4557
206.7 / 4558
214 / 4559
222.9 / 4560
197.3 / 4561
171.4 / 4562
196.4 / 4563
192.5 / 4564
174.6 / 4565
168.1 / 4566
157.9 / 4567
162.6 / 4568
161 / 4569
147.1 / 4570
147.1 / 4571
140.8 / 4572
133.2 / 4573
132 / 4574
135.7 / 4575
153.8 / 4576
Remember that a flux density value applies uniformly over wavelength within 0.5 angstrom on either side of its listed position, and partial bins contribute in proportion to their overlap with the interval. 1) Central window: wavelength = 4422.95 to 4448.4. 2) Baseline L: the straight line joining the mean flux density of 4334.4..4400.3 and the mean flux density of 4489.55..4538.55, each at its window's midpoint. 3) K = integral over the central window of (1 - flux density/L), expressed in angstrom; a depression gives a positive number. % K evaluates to 6.9 angstrom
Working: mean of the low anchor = 98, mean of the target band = 93.5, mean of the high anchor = 164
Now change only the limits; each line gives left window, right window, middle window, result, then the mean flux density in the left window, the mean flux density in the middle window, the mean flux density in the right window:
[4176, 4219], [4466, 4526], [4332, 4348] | 2.0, 102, 103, 134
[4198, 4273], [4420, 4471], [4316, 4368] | -2.8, 96.1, 101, 95.4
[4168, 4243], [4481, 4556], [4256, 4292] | 7.2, 98.8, 91.4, 169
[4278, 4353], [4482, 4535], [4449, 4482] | 9.4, 97.2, 101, 154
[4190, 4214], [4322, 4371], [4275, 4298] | 2.1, 105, 93.2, 101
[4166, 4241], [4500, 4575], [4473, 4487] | 4.7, 99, 111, 181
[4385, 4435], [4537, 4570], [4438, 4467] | 6.7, 93.2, 95.9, 199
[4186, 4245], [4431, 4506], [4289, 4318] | 2.0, 99.3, 95.1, 108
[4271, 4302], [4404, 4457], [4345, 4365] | -1.7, 91.5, 101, 93.9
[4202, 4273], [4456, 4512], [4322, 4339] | 1.0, 96.2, 98.6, 119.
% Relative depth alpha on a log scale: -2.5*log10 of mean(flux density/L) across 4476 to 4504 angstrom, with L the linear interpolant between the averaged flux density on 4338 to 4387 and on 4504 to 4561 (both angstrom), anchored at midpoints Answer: 0.32 mag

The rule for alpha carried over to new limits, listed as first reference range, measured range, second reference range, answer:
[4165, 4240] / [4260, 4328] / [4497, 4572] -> 0.28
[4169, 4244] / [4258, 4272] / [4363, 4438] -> 0.10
